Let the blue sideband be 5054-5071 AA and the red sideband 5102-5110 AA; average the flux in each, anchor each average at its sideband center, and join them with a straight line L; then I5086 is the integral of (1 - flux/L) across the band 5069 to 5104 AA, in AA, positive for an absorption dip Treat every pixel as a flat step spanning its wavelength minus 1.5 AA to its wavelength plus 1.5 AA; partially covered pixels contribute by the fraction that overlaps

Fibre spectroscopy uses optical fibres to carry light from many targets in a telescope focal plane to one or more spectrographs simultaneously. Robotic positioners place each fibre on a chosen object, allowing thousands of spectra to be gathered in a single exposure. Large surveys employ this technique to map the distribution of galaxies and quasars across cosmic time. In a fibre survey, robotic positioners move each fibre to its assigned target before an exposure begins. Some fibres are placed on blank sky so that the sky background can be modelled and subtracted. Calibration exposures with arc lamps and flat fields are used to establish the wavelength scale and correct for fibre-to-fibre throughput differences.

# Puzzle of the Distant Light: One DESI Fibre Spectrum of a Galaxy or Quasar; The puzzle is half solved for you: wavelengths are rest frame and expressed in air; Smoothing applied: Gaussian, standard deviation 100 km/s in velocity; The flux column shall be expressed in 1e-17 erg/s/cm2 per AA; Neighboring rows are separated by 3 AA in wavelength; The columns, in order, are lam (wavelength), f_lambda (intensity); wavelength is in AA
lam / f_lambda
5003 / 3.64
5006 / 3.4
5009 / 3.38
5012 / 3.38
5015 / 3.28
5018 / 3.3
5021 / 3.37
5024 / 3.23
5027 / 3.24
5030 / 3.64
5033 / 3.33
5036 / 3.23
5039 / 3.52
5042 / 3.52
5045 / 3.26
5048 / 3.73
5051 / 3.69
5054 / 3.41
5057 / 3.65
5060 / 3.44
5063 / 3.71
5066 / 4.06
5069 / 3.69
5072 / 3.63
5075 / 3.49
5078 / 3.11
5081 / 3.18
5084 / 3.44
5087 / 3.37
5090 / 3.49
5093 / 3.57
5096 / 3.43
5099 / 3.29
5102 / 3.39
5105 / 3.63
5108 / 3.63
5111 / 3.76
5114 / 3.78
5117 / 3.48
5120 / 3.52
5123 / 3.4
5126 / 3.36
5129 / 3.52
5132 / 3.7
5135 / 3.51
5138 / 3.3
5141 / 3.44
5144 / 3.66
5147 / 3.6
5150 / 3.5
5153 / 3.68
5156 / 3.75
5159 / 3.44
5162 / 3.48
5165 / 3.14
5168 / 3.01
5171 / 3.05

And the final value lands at 2.1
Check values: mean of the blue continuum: 3.68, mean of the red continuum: 3.59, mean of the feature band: 3.41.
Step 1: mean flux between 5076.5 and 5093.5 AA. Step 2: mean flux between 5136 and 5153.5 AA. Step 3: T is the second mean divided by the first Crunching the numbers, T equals 1.1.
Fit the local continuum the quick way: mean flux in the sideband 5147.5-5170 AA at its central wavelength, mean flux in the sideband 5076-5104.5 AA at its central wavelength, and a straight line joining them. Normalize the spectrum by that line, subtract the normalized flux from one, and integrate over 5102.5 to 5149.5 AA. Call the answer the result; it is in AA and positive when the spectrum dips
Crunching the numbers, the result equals -2.0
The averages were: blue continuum 3.37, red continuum 3.43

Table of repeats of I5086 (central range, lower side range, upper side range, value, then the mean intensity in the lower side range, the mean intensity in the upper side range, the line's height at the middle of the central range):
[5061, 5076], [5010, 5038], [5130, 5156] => -1.3 AA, 3.34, 3.56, 3.42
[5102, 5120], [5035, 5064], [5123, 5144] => -0.7 AA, 3.52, 3.48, 3.49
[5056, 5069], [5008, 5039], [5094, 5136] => -1.1 AA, 3.35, 3.53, 3.42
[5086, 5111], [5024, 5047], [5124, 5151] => -0.2 AA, 3.39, 3.51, 3.46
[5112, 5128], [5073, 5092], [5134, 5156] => -0.2 AA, 3.36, 3.54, 3.47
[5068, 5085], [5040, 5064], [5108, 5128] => 0.6 AA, 3.55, 3.56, 3.55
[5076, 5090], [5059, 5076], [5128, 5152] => 1.3 AA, 3.68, 3.53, 3.65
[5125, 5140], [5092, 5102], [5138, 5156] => 0.2 AA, 3.42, 3.57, 3.52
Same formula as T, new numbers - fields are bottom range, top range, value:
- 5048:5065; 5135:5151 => 0.97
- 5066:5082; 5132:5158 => 1.02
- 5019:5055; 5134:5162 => 1.03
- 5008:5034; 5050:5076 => 1.09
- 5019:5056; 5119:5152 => 1.02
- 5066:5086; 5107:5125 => 1.03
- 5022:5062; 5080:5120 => 1.01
